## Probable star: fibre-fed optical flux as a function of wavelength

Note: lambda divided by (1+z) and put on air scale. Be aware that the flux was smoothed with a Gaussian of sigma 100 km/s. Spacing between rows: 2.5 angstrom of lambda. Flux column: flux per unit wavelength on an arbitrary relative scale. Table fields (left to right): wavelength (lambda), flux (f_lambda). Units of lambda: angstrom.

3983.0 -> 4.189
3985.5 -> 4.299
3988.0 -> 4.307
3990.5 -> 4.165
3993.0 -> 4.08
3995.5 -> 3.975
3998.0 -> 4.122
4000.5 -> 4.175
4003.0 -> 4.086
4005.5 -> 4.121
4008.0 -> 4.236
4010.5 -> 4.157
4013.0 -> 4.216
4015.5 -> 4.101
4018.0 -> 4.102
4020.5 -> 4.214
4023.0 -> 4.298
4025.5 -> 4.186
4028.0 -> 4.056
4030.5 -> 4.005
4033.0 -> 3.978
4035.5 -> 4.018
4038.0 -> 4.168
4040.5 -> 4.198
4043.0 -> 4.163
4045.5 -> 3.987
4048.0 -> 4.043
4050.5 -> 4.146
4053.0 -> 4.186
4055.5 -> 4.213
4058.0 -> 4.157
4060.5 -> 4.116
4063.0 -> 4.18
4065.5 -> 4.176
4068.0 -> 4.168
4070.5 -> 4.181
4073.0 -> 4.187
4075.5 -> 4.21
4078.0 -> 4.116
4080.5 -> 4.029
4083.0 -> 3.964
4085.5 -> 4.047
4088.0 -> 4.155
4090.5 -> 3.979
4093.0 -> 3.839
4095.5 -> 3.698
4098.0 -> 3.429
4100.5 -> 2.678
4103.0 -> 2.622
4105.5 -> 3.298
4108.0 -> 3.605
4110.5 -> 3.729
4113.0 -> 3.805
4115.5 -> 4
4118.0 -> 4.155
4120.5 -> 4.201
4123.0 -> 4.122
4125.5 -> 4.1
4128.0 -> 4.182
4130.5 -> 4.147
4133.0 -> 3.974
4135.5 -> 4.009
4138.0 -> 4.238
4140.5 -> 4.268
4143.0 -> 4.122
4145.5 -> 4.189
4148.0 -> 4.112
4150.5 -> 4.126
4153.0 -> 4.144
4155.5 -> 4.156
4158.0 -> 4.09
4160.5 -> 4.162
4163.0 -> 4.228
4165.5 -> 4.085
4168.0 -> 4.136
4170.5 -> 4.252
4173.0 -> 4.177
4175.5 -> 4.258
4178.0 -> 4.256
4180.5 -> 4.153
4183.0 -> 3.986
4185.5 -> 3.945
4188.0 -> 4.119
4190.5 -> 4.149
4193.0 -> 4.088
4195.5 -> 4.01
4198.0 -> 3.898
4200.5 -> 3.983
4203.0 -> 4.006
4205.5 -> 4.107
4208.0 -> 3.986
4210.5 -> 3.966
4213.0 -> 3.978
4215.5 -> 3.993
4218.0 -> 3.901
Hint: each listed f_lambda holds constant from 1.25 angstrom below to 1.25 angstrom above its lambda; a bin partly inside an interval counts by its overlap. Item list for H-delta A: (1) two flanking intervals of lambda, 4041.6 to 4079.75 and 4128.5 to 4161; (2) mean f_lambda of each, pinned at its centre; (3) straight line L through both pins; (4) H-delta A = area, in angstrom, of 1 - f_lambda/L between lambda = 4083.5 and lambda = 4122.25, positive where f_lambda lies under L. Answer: 4.2 angstrom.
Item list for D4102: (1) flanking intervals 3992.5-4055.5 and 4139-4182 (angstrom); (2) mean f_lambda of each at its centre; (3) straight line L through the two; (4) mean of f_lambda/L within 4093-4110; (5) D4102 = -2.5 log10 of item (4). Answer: 0.25 mag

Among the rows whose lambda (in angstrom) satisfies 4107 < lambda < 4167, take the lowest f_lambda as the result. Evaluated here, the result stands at 3.605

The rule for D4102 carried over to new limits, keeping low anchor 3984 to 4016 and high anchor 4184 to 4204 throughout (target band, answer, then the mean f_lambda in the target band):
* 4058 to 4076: -0.02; 4.17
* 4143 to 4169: -0.02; 4.14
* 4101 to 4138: 0.06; 3.84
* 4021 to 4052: 0.01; 4.11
